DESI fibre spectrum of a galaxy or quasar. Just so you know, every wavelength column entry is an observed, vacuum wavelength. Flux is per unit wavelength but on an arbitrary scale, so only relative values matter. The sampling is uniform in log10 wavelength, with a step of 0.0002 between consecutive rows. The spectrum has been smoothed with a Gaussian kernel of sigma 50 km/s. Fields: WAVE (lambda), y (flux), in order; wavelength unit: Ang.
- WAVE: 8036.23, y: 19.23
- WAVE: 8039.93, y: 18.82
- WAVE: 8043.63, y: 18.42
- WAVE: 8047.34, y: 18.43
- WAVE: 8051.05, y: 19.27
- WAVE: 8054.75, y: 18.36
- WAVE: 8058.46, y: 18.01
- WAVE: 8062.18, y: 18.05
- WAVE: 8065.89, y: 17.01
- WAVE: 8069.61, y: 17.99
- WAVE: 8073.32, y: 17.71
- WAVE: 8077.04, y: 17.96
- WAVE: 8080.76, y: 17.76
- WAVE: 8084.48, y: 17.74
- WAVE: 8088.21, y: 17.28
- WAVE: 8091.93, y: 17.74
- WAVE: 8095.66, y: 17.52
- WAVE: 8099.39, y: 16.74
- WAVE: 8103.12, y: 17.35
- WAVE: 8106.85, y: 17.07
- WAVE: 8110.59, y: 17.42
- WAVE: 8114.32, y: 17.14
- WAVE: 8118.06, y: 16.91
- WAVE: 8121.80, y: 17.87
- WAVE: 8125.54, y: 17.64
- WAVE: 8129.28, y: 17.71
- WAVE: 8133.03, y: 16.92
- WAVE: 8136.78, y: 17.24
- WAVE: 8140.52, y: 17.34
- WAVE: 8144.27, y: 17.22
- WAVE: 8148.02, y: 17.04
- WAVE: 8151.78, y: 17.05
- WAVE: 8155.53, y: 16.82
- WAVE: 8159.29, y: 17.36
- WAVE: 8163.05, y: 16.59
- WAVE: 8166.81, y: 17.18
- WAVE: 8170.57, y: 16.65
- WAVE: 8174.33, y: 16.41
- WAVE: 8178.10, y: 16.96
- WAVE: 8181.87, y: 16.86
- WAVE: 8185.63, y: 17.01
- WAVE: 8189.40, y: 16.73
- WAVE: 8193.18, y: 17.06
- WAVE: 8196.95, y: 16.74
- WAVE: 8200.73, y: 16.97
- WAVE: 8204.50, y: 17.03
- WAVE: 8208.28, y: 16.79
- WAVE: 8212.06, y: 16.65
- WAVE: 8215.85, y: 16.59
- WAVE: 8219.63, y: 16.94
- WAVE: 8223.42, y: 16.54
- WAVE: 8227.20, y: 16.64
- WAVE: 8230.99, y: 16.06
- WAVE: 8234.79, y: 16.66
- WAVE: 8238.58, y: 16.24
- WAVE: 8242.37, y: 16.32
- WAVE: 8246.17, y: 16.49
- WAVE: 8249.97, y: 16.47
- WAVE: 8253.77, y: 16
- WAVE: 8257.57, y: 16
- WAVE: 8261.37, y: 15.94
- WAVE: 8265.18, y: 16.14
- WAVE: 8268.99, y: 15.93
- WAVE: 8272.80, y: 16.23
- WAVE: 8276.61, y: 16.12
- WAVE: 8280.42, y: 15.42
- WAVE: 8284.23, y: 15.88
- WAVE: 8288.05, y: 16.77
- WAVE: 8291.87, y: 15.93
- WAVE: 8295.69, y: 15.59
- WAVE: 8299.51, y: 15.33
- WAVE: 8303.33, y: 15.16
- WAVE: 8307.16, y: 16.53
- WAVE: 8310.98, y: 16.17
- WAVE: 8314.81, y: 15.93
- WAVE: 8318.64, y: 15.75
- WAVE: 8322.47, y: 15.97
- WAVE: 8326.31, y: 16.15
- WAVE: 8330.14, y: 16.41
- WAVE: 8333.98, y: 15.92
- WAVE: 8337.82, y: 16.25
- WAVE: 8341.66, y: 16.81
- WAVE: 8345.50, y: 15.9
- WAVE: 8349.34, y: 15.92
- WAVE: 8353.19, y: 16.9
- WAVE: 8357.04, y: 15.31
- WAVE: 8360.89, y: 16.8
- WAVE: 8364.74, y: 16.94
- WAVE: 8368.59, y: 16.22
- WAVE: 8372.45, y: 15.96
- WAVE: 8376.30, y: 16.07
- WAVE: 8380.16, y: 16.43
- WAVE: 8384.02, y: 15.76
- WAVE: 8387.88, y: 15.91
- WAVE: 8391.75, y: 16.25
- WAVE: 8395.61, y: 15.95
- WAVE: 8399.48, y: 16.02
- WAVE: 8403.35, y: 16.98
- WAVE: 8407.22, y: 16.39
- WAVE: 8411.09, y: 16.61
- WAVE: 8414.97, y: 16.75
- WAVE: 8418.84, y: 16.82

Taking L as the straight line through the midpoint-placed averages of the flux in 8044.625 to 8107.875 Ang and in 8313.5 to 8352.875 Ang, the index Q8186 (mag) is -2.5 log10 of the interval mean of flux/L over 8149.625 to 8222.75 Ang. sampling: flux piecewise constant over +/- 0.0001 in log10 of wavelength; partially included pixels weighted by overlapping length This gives 0.01 mag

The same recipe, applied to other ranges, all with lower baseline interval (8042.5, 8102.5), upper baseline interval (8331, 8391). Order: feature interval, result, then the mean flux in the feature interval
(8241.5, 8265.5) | 0.04 mag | 16.2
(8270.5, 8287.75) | 0.05 mag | 16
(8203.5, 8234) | 0.02 mag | 16.6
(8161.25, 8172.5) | 0.03 mag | 16.8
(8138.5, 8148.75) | 0.01 mag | 17.2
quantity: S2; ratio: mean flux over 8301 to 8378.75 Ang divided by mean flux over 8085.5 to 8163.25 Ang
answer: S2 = 0.94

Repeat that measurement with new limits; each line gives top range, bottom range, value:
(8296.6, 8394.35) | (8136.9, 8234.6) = 0.96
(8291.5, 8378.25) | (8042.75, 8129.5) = 0.91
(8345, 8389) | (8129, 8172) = 0.95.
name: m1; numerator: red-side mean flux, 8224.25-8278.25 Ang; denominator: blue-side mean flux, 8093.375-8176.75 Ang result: 0.95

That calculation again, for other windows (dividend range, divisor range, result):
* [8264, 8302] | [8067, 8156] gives 0.92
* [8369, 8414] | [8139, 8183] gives 0.96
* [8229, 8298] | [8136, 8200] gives 0.95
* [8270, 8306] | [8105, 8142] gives 0.91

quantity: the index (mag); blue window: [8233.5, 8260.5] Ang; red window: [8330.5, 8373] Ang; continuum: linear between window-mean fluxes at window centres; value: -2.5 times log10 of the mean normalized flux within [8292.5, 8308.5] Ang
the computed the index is 0.04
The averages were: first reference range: 16.3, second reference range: 16.3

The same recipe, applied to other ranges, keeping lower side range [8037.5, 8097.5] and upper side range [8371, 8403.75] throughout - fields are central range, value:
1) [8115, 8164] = 0.02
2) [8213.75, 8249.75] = 0.04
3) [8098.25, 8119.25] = 0.04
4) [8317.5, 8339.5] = 0.03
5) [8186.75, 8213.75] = 0.02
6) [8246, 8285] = 0.05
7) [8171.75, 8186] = 0.04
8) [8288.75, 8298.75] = 0.06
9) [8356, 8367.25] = -0.01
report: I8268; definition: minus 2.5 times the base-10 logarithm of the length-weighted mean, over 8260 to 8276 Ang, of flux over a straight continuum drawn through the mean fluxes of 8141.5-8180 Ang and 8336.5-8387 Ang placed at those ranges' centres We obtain 0.03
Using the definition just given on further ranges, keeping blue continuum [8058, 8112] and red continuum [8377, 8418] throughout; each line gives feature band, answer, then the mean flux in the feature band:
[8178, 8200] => 0.016 mag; 16.9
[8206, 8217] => 0.023 mag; 16.7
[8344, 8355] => 0.017 mag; 16.2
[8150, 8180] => 0.022 mag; 16.9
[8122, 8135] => -0.006 mag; 17.5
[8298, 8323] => 0.055 mag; 15.8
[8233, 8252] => 0.032 mag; 16.4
